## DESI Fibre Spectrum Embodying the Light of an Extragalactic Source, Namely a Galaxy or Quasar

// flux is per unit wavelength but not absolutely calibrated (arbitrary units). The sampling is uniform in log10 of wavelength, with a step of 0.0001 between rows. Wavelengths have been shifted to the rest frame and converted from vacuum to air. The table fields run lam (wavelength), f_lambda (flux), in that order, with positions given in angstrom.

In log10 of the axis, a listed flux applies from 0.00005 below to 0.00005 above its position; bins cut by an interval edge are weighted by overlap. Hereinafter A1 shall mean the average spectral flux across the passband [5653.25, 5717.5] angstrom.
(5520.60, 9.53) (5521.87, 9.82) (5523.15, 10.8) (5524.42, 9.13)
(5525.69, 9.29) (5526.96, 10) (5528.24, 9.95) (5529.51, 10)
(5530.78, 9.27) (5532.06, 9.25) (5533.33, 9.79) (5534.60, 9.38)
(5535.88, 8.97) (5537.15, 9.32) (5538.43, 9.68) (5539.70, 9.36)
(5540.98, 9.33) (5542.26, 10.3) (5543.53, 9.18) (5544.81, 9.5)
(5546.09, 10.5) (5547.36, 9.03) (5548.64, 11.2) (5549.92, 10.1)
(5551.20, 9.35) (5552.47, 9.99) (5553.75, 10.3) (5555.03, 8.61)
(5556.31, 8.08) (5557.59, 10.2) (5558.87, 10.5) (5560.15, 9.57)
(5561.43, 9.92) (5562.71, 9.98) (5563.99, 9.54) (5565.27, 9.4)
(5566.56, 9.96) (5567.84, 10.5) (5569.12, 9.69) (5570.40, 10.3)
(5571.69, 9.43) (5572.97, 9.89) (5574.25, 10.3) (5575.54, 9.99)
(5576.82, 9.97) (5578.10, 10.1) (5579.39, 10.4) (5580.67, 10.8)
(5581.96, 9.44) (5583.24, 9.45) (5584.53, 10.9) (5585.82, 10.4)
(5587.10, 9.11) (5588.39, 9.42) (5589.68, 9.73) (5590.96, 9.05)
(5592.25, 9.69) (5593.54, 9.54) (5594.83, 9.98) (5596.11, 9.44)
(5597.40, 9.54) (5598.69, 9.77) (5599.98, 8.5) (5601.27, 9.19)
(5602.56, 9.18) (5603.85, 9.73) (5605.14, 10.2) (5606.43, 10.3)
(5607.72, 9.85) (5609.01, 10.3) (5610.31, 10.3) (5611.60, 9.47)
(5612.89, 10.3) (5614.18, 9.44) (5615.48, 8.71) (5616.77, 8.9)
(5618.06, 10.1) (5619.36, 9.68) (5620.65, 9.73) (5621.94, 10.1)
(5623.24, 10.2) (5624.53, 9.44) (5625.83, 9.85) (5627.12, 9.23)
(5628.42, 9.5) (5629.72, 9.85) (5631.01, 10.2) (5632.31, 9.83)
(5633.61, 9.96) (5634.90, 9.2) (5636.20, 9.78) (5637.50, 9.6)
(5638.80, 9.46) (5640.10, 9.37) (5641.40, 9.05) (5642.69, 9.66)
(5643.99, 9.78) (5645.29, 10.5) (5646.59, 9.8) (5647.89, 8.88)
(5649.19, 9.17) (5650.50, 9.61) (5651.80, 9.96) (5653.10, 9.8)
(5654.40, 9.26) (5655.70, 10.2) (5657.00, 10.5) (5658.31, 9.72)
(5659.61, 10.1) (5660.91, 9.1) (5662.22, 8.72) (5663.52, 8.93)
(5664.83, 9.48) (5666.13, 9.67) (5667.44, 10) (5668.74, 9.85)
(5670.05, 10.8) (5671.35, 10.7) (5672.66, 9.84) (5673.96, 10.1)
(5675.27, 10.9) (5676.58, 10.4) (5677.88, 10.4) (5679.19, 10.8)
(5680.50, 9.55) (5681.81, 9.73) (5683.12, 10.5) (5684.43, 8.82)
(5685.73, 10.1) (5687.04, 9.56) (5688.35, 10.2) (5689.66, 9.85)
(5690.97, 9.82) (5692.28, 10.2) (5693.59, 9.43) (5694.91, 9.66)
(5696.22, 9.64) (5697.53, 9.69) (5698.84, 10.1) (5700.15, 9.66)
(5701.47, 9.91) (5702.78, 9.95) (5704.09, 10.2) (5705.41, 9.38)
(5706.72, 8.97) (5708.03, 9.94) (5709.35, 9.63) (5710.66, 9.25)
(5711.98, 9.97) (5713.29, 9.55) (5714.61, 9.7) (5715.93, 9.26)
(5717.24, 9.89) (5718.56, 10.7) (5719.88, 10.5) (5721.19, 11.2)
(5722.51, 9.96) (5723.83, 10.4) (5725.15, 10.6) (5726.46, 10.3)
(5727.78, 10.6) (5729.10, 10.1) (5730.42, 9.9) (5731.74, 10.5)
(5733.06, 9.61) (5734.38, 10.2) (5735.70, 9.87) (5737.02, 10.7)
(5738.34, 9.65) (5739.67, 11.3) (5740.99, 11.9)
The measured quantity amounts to 9.83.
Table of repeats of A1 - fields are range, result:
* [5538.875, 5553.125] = 9.81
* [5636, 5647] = 9.66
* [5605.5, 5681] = 9.79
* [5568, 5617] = 9.77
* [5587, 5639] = 9.65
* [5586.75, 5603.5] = 9.41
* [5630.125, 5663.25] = 9.64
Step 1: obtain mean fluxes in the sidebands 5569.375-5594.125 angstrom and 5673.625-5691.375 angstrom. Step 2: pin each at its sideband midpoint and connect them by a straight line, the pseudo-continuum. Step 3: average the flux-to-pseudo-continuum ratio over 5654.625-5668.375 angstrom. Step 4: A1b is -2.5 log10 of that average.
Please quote 0.04 mag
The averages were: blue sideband 9.89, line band 9.63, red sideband 10.1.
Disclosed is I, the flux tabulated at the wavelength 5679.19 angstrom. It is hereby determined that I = 10.8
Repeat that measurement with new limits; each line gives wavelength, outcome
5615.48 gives 8.71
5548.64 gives 11.2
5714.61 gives 9.7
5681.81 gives 9.73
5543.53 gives 9.18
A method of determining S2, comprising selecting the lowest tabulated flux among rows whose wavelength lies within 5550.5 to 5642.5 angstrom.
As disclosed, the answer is 8.08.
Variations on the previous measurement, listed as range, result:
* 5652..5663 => 8.72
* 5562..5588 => 9.11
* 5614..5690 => 8.71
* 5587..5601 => 8.5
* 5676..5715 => 8.82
